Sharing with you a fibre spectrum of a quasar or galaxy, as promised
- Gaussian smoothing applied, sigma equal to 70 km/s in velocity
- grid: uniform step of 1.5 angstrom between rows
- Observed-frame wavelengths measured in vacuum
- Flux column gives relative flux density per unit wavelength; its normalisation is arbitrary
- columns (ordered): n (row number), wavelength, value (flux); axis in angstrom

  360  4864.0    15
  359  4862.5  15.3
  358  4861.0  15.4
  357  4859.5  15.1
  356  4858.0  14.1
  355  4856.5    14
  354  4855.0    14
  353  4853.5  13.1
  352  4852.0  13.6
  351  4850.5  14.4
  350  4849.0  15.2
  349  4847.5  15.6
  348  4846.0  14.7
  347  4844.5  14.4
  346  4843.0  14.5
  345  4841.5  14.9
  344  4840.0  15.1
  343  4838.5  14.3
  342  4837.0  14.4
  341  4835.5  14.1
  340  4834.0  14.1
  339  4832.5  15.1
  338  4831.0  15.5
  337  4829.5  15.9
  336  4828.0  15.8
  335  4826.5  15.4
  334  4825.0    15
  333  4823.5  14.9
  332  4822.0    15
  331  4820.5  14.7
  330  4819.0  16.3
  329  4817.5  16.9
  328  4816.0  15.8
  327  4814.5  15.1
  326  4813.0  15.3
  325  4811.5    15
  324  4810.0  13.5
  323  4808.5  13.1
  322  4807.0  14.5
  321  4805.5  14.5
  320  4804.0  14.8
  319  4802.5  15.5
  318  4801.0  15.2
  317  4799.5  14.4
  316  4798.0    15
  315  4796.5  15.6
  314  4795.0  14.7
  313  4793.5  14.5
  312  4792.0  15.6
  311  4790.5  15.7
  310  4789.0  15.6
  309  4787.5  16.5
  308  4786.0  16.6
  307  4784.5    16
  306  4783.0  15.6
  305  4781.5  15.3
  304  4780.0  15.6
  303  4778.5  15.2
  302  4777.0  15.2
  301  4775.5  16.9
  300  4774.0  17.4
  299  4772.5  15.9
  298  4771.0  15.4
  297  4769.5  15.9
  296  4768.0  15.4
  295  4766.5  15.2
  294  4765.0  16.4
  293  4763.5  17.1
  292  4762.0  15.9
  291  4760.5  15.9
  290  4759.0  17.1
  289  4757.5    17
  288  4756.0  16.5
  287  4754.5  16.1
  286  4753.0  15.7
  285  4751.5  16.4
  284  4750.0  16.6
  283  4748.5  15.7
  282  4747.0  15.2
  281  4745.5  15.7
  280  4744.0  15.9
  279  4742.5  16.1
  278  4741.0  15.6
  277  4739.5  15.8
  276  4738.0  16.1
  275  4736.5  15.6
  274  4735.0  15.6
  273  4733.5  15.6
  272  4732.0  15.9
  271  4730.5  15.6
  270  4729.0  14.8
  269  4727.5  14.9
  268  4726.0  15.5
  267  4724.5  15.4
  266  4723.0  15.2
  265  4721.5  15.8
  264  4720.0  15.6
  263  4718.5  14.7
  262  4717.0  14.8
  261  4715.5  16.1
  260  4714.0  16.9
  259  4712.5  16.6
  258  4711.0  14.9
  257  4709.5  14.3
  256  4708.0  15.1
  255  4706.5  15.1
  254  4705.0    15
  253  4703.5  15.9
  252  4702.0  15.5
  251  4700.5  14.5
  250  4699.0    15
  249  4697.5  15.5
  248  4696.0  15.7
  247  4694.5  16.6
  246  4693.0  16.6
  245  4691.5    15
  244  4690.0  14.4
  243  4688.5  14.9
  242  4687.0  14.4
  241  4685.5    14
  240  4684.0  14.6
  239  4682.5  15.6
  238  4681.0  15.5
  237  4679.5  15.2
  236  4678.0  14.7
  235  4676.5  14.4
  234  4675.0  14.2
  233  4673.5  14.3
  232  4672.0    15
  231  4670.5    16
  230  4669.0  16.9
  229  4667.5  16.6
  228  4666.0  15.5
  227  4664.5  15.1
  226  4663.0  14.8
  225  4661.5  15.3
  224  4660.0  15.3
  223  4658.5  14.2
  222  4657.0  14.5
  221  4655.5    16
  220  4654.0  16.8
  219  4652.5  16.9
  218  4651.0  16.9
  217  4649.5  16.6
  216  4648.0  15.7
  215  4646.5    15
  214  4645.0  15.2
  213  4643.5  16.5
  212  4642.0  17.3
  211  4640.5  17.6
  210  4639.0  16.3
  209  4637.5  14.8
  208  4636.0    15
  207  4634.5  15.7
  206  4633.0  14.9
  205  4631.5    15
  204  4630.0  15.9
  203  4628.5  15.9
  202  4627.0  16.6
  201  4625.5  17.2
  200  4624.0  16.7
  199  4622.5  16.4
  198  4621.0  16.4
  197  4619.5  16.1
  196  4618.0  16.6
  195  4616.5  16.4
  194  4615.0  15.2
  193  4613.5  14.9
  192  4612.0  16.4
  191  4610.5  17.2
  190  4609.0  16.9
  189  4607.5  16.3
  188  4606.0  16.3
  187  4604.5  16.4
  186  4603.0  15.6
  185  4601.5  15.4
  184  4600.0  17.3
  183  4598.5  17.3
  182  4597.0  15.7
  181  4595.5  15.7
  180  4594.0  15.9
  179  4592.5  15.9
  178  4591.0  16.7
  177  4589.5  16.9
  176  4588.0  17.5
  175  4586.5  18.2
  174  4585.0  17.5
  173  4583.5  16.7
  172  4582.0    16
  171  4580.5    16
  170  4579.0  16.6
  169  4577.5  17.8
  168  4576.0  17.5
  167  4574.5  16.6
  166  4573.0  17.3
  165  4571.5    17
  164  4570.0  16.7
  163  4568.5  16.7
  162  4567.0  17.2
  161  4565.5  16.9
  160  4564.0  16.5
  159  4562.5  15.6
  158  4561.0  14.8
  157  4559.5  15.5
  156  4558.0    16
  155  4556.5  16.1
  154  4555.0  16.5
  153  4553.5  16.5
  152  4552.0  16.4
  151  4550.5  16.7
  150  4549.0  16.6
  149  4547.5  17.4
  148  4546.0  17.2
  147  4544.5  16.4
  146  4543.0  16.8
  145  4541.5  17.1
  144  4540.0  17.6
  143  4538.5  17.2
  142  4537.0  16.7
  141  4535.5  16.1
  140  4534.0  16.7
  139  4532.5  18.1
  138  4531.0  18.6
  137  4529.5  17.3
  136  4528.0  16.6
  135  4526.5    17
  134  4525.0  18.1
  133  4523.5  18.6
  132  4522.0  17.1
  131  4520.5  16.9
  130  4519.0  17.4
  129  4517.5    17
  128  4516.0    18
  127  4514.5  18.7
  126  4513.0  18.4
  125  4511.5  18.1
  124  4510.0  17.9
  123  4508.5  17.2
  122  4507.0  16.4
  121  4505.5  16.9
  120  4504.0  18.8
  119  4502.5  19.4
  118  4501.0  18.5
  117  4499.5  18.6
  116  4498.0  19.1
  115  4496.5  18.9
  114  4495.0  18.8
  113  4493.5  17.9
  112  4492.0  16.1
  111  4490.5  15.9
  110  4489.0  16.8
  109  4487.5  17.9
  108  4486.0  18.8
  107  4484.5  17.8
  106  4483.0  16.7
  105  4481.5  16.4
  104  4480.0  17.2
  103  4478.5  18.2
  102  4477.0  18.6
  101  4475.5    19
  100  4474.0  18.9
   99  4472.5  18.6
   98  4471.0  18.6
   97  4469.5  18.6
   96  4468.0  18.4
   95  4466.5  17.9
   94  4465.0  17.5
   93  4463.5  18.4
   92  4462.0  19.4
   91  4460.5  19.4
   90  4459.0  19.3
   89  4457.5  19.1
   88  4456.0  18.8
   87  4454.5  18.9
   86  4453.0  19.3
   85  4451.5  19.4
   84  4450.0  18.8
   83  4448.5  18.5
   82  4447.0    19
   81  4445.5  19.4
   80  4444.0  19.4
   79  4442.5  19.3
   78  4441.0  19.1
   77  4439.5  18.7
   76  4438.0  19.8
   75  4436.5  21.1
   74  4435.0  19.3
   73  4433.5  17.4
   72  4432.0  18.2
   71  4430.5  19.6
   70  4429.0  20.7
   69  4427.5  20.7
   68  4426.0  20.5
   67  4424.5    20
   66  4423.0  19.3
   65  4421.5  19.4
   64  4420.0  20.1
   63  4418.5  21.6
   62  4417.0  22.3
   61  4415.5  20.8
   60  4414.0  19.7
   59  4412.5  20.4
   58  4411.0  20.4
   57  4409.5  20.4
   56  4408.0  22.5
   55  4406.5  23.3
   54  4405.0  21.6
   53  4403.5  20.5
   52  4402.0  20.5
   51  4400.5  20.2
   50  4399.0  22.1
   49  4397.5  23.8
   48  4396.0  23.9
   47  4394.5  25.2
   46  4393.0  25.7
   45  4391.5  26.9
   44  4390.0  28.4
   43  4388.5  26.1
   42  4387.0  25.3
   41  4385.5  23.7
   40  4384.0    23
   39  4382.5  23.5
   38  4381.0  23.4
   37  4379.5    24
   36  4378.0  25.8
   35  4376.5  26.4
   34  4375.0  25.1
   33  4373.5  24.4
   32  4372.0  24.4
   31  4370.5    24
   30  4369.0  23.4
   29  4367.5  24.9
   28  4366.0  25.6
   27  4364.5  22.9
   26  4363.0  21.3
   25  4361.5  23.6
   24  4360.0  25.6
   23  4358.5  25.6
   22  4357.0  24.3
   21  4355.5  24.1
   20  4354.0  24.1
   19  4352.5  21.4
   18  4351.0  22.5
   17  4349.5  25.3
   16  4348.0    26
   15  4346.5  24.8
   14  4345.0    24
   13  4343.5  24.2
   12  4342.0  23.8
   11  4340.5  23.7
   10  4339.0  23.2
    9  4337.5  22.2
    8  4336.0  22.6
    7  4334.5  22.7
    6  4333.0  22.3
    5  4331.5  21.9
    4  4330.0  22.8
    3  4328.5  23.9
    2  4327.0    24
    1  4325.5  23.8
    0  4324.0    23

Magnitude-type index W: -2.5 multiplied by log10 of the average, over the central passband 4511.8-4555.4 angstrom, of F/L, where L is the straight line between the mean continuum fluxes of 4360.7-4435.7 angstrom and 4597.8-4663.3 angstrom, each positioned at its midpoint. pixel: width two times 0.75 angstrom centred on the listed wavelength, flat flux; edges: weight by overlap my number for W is 0.09 mag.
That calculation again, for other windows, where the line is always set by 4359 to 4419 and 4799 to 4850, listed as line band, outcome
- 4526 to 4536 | 0.20 mag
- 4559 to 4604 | 0.19 mag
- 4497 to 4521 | 0.17 mag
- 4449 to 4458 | 0.17 mag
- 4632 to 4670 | 0.16 mag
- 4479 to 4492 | 0.25 mag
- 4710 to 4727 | 0.10 mag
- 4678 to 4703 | 0.16 mag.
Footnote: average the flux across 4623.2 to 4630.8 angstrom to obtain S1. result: 16.4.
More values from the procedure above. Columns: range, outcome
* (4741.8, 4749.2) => 15.7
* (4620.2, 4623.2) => 16.4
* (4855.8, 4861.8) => 14.7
